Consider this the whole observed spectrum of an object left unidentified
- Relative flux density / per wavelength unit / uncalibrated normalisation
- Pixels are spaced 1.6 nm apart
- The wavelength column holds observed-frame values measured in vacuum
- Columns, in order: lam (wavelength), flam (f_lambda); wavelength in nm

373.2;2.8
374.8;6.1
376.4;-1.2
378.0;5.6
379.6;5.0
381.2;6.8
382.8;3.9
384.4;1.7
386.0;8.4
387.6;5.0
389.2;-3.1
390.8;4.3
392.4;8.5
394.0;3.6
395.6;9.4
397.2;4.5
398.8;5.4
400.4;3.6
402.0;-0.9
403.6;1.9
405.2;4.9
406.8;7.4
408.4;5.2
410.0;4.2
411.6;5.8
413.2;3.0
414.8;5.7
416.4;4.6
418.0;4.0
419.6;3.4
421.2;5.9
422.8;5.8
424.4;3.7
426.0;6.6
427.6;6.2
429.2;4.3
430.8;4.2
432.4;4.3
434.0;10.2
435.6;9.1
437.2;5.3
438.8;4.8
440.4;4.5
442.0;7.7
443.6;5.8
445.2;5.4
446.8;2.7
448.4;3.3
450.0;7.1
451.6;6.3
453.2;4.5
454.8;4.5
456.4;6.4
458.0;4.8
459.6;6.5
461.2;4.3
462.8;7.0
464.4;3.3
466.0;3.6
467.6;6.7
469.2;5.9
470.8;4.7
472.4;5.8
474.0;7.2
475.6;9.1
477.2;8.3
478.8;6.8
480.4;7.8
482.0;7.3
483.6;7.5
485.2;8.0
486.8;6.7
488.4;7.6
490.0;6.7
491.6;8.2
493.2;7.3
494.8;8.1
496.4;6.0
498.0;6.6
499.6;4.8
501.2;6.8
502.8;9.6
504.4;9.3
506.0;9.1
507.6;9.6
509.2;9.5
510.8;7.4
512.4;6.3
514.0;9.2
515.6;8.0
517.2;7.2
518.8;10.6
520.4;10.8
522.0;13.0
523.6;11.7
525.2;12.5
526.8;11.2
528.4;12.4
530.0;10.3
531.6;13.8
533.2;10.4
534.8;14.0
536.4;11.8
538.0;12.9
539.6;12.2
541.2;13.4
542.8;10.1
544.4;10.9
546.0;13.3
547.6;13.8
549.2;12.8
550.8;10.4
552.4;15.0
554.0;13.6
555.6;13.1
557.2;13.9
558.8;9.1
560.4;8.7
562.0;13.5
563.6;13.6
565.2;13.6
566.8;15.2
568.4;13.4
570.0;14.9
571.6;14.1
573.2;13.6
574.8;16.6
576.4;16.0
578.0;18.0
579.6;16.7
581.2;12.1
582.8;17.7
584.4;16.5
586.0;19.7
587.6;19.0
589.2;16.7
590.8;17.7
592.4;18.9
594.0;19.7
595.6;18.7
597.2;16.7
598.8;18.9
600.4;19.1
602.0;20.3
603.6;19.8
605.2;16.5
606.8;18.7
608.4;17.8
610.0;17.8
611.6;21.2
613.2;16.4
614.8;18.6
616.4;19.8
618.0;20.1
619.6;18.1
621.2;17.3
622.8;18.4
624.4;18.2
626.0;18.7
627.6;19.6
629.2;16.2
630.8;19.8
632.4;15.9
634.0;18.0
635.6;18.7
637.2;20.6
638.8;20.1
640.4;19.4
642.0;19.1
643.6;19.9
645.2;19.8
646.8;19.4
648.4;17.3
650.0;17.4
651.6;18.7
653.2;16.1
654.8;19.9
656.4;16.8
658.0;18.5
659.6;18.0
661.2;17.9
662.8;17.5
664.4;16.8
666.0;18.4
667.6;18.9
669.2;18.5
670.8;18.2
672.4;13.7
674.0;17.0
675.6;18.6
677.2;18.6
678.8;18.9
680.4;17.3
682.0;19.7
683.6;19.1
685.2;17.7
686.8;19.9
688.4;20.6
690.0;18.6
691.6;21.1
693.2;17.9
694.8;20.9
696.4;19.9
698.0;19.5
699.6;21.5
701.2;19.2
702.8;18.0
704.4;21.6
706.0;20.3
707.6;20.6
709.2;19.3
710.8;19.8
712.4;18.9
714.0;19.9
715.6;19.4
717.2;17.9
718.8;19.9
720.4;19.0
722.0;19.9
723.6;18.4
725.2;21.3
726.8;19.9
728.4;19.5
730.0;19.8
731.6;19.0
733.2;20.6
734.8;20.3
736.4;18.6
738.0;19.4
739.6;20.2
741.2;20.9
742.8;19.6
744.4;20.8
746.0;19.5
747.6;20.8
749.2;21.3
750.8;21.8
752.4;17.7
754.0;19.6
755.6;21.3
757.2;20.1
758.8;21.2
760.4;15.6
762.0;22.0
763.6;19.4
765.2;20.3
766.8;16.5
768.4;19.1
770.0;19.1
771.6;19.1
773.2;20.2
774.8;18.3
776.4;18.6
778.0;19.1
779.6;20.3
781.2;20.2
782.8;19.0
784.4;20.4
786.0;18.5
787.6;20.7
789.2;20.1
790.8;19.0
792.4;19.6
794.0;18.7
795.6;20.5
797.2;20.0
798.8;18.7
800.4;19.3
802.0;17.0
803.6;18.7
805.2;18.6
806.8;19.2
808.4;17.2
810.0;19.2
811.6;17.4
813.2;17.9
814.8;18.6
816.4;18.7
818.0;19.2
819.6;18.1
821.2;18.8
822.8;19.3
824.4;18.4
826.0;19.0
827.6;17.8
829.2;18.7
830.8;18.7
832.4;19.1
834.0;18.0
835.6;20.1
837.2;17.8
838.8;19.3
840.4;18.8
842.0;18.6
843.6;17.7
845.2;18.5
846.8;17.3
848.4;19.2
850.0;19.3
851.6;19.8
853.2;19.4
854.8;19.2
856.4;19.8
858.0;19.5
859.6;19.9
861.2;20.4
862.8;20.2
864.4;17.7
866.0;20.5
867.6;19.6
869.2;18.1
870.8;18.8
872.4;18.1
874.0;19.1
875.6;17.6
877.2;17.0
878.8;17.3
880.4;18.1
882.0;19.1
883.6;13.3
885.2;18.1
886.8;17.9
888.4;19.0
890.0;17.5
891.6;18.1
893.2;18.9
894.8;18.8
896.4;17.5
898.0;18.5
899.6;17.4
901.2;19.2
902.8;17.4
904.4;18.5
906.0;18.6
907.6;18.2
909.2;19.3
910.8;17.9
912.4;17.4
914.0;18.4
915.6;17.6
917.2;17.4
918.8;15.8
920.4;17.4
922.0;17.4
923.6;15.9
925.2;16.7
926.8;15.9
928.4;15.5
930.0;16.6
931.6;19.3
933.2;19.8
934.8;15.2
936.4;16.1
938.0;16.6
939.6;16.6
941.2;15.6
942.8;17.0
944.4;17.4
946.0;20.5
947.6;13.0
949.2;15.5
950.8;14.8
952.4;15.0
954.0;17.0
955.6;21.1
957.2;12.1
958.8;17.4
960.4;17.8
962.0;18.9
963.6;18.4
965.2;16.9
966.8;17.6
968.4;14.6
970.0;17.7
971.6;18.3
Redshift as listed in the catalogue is 0.301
